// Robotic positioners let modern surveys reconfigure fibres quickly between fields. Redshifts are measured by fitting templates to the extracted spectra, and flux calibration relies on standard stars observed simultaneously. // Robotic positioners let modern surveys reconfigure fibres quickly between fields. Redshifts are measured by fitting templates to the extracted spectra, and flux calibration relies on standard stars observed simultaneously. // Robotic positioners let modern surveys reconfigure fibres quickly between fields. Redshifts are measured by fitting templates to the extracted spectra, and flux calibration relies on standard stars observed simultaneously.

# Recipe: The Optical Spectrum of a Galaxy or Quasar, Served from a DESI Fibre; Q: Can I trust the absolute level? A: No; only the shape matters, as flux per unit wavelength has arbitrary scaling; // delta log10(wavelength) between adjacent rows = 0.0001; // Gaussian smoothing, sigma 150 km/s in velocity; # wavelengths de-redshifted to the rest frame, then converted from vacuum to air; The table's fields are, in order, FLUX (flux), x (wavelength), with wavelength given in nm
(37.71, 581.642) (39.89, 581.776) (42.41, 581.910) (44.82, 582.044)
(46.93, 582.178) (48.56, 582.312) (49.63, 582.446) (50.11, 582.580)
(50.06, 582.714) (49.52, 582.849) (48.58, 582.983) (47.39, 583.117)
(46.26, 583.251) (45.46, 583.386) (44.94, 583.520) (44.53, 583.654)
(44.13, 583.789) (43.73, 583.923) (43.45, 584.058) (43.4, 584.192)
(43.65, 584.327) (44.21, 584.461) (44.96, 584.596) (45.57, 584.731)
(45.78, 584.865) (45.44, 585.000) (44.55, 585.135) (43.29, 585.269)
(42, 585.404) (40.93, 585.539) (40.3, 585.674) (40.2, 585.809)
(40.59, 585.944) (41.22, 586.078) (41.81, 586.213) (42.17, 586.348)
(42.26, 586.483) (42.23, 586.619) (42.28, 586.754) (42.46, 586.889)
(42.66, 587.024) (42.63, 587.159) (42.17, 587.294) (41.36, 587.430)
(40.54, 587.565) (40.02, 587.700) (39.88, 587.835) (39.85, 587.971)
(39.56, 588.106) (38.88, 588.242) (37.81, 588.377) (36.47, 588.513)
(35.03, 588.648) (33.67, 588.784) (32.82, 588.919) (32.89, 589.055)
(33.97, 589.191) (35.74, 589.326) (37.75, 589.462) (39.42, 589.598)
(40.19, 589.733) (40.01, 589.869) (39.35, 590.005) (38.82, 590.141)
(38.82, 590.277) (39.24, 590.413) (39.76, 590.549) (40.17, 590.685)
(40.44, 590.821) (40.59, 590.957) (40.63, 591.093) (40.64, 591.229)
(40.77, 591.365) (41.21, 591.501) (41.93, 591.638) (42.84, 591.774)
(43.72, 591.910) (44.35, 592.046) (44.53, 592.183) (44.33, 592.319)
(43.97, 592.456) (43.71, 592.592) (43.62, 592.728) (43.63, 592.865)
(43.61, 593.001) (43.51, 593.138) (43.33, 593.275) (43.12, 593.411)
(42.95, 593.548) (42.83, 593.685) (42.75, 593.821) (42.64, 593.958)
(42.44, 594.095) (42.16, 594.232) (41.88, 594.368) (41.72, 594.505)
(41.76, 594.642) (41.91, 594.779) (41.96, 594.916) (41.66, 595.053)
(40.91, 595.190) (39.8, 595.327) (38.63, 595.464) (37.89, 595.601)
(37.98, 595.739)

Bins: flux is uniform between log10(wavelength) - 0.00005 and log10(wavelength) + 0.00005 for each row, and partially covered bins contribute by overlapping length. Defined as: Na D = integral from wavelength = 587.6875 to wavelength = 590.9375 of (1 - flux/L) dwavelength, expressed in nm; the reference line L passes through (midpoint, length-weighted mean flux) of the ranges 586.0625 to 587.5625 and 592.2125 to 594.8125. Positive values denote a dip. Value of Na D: 0.34 nm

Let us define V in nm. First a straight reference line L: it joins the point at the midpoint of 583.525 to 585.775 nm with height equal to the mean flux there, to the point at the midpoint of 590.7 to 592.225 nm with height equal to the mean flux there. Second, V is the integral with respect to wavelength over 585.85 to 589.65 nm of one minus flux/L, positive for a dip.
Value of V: 0.325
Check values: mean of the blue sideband 43.7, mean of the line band 39.2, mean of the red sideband 41.9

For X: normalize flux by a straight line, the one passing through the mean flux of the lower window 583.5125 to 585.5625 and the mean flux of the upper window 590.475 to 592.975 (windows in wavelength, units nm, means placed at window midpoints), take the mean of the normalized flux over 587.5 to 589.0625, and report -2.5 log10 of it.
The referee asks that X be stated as 0.15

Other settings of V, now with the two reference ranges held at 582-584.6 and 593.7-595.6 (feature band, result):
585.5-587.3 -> 0.13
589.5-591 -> 0.13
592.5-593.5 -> -0.03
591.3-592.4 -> -0.01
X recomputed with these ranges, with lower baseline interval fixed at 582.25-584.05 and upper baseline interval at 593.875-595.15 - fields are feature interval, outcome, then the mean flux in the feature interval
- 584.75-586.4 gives 0.085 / 42.5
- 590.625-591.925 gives 0.057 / 41.2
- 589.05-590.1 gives 0.171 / 37.7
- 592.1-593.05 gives -0.027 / 43.9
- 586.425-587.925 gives 0.090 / 41.6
